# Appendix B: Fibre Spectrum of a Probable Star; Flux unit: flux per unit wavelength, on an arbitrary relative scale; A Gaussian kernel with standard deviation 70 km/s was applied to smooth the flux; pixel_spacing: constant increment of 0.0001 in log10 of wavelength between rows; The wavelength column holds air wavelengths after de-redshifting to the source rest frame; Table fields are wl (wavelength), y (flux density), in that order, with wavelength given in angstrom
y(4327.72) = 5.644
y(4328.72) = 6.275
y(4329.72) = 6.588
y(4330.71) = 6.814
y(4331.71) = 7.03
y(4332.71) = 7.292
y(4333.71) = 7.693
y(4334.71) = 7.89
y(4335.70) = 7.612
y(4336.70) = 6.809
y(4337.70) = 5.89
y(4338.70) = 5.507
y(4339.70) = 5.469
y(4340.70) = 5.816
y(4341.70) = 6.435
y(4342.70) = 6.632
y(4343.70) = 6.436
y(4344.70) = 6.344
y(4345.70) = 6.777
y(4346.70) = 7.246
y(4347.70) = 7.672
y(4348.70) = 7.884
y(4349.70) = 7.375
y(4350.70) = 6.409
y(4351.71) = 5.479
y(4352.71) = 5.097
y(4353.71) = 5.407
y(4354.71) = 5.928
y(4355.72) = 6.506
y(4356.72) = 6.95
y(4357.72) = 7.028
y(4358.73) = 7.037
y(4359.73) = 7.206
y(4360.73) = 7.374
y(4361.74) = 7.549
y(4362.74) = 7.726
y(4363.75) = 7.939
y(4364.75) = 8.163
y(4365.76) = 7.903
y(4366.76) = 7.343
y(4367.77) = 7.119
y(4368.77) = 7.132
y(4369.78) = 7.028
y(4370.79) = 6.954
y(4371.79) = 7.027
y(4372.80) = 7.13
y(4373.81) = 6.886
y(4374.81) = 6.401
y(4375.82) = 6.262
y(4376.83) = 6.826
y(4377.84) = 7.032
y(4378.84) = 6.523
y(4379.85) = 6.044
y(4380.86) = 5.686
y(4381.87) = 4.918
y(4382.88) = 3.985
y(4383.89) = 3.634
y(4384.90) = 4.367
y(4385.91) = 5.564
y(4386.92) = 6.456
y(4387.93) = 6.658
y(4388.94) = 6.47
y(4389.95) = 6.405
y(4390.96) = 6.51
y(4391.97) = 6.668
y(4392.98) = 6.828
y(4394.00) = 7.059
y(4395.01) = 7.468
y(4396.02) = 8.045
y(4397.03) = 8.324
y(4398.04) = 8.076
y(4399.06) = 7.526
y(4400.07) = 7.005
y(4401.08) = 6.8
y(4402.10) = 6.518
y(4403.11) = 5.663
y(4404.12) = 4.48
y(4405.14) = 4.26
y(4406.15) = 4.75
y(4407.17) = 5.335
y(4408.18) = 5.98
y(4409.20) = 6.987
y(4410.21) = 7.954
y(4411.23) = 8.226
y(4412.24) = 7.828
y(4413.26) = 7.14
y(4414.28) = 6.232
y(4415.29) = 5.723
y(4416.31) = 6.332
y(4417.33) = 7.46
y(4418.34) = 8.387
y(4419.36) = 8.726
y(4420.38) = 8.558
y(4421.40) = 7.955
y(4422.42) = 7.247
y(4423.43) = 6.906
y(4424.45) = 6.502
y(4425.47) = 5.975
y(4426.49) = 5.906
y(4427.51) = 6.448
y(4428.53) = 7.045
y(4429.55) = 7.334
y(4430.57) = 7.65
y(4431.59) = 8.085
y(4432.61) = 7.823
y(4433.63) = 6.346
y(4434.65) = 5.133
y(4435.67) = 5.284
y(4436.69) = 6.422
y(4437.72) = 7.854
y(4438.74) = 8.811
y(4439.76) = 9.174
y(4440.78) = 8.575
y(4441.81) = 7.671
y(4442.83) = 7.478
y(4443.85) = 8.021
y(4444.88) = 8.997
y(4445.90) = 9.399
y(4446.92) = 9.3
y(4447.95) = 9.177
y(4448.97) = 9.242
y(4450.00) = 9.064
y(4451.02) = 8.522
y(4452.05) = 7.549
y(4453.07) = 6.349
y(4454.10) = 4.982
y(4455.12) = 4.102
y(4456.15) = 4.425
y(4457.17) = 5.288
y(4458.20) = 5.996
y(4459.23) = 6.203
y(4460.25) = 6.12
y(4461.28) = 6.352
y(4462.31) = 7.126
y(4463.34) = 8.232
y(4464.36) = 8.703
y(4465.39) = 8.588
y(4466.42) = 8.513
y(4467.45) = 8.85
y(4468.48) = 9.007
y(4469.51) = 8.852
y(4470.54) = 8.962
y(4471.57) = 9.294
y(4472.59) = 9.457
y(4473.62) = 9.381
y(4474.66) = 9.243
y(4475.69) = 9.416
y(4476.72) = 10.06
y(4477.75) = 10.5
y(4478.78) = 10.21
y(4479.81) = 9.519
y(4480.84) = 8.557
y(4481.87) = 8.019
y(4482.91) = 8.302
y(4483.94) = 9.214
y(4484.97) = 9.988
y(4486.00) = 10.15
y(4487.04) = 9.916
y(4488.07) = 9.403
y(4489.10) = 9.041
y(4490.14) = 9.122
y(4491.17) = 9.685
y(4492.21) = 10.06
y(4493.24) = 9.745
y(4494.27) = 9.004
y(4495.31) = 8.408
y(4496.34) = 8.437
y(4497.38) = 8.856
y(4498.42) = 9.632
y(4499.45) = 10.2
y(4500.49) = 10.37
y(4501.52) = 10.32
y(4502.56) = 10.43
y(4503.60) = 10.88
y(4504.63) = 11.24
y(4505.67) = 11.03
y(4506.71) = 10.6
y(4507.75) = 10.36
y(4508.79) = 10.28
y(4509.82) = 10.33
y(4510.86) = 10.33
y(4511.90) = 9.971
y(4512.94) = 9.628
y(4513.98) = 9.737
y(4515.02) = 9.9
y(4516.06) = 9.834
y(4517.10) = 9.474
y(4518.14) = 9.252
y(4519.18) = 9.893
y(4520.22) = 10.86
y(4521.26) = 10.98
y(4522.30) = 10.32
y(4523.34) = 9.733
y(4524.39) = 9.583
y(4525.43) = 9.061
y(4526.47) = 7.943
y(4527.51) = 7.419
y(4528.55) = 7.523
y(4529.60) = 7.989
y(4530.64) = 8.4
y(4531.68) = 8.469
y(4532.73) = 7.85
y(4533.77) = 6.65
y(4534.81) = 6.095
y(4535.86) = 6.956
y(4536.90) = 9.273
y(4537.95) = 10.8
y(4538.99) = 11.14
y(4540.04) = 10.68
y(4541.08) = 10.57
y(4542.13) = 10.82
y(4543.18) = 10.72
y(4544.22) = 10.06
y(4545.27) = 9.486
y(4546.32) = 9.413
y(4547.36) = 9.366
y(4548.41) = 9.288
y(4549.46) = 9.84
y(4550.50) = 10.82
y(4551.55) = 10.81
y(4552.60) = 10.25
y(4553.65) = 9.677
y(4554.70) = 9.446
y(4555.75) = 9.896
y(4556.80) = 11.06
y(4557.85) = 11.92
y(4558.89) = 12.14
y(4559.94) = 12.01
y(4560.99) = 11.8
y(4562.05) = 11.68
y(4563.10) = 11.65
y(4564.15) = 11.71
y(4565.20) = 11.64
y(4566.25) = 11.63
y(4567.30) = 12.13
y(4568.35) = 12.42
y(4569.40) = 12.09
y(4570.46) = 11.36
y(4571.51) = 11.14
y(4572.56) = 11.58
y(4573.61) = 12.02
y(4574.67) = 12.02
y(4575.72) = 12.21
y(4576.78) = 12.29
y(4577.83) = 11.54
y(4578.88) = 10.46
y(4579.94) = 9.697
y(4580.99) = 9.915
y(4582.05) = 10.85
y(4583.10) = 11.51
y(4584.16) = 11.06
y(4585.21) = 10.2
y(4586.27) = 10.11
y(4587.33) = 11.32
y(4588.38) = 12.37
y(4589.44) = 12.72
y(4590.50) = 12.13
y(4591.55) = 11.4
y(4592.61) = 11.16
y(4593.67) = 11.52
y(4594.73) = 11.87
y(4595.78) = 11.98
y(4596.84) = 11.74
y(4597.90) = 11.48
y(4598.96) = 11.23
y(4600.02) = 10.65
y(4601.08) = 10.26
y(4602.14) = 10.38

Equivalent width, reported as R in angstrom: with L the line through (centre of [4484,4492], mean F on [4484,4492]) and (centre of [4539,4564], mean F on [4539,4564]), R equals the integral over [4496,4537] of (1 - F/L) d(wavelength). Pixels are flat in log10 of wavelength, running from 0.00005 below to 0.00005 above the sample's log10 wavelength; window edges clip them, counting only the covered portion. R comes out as 2.6 angstrom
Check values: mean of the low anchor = 9.61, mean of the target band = 9.41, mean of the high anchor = 10.6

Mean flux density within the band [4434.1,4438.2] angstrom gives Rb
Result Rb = 6.16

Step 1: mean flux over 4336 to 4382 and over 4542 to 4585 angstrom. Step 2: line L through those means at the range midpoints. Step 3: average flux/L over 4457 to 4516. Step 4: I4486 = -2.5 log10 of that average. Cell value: 0.02 mag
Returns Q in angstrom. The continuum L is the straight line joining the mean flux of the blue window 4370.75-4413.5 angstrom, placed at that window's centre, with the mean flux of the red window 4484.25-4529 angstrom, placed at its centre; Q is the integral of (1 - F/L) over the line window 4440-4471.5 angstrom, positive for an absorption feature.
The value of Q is 2.2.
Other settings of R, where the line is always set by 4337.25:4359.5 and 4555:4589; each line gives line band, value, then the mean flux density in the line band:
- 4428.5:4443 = 1.7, 7.39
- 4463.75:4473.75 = 0.2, 8.95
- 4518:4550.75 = 4.0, 9.28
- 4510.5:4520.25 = 0.3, 9.83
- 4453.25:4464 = 3.6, 5.94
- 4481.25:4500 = 0.6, 9.28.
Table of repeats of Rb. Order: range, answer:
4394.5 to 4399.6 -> 7.89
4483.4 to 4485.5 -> 9.62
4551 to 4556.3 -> 10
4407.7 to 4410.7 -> 6.98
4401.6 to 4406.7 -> 5.13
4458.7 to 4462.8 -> 6.44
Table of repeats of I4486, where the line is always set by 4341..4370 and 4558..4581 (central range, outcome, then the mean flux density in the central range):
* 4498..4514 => -0.01 mag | 10.4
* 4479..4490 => 0.06 mag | 9.23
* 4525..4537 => 0.36 mag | 7.75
